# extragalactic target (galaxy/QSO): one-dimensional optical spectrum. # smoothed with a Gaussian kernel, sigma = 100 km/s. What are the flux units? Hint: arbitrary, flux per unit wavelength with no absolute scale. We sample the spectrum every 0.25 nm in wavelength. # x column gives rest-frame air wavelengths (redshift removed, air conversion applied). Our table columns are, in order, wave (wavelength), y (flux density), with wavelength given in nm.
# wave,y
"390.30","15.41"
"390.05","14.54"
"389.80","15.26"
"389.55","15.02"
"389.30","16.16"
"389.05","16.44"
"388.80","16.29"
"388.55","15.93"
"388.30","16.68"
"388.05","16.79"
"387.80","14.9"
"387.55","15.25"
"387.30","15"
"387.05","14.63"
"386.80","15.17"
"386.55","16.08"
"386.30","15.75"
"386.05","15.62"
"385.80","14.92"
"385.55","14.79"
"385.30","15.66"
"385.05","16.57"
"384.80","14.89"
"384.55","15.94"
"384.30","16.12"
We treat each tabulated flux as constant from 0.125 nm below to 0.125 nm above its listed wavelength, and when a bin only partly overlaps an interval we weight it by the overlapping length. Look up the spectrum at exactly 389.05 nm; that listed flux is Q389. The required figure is 16.44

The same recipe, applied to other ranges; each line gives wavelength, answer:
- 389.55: 15.02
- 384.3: 16.12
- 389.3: 16.16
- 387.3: 15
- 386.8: 15.17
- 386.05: 15.62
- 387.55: 15.25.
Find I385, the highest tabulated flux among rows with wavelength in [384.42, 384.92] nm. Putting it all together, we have 15.94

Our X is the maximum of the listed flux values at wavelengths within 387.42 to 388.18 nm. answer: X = 16.79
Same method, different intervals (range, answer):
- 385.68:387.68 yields 16.08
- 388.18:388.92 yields 16.68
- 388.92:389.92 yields 16.44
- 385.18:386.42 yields 15.75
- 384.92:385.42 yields 16.57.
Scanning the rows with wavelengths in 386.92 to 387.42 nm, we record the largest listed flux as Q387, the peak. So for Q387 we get 15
